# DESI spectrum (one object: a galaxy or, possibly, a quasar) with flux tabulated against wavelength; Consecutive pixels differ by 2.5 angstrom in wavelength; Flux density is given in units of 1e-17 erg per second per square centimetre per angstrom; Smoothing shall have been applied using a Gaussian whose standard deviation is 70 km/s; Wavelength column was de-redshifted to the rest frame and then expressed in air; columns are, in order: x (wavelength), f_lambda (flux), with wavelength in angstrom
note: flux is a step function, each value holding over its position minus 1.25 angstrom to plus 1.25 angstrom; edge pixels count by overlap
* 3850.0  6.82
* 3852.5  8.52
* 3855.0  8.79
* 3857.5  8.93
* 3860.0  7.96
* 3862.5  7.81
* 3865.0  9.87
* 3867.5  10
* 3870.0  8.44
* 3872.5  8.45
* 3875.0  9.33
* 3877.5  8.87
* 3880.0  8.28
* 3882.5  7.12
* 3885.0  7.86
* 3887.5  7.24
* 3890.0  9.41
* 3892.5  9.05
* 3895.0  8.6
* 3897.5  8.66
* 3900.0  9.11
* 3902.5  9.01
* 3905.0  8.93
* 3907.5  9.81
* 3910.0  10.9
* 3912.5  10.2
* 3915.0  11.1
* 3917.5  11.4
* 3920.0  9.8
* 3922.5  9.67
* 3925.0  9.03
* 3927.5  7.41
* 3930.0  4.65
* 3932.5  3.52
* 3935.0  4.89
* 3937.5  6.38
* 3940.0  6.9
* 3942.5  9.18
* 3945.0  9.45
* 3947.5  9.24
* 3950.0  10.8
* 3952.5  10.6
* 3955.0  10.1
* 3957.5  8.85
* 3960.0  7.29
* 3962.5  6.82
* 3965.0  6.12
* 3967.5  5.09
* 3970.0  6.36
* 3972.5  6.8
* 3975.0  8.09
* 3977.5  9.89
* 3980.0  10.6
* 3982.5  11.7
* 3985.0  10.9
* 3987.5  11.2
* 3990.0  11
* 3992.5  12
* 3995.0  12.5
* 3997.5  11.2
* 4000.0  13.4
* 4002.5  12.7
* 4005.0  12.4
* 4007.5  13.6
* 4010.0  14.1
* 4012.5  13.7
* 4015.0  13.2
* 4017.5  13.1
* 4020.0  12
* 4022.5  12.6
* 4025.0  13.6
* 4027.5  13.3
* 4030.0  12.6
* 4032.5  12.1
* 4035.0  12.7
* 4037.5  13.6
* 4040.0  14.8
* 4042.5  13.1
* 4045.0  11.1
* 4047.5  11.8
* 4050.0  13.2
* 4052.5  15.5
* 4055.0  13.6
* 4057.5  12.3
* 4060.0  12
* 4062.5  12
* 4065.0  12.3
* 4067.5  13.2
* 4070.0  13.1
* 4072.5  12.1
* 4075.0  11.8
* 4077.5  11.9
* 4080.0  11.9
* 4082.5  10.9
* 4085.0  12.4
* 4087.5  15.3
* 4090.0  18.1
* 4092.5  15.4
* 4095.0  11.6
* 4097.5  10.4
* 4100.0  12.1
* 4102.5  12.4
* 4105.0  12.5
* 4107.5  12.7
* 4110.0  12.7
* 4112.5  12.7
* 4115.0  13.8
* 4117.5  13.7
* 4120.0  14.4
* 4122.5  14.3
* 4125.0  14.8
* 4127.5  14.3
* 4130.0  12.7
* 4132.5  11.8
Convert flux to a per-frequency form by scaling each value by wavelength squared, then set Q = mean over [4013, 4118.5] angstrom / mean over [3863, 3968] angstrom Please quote 1.63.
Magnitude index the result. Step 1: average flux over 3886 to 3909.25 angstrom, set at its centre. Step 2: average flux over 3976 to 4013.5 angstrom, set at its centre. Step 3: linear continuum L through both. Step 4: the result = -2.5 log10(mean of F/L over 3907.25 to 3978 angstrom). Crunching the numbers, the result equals 0.24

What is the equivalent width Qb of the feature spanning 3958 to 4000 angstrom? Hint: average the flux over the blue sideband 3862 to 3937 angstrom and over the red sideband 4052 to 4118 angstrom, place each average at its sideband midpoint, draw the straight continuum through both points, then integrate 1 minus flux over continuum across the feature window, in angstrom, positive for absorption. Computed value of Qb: 4.6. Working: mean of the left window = 8.6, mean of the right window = 12.9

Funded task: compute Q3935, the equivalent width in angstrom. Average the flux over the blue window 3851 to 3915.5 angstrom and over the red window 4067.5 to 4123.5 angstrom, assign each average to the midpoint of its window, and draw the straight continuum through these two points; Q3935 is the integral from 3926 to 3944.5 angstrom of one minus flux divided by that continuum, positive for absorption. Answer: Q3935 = 6.7 angstrom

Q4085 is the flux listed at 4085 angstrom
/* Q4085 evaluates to 12.4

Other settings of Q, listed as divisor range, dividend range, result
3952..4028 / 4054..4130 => 1.27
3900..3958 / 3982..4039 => 1.50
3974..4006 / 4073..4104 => 1.18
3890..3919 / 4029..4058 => 1.44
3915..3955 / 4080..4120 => 1.71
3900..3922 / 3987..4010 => 1.28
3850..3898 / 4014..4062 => 1.65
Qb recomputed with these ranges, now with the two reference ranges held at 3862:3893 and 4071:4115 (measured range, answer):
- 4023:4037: -1.6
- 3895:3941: 4.5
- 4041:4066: -1.4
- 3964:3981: 4.8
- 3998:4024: -4.3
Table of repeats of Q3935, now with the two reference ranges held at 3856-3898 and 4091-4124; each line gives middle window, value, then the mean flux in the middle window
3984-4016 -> -4.36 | 12.5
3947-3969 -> 4.01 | 8.27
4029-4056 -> -3.03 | 13.1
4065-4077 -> -0.16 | 12.5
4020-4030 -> -1.32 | 12.9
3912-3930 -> -0.03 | 9.43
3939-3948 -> 1.07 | 8.7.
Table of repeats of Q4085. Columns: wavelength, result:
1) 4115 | 13.8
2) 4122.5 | 14.3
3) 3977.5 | 9.89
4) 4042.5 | 13.1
